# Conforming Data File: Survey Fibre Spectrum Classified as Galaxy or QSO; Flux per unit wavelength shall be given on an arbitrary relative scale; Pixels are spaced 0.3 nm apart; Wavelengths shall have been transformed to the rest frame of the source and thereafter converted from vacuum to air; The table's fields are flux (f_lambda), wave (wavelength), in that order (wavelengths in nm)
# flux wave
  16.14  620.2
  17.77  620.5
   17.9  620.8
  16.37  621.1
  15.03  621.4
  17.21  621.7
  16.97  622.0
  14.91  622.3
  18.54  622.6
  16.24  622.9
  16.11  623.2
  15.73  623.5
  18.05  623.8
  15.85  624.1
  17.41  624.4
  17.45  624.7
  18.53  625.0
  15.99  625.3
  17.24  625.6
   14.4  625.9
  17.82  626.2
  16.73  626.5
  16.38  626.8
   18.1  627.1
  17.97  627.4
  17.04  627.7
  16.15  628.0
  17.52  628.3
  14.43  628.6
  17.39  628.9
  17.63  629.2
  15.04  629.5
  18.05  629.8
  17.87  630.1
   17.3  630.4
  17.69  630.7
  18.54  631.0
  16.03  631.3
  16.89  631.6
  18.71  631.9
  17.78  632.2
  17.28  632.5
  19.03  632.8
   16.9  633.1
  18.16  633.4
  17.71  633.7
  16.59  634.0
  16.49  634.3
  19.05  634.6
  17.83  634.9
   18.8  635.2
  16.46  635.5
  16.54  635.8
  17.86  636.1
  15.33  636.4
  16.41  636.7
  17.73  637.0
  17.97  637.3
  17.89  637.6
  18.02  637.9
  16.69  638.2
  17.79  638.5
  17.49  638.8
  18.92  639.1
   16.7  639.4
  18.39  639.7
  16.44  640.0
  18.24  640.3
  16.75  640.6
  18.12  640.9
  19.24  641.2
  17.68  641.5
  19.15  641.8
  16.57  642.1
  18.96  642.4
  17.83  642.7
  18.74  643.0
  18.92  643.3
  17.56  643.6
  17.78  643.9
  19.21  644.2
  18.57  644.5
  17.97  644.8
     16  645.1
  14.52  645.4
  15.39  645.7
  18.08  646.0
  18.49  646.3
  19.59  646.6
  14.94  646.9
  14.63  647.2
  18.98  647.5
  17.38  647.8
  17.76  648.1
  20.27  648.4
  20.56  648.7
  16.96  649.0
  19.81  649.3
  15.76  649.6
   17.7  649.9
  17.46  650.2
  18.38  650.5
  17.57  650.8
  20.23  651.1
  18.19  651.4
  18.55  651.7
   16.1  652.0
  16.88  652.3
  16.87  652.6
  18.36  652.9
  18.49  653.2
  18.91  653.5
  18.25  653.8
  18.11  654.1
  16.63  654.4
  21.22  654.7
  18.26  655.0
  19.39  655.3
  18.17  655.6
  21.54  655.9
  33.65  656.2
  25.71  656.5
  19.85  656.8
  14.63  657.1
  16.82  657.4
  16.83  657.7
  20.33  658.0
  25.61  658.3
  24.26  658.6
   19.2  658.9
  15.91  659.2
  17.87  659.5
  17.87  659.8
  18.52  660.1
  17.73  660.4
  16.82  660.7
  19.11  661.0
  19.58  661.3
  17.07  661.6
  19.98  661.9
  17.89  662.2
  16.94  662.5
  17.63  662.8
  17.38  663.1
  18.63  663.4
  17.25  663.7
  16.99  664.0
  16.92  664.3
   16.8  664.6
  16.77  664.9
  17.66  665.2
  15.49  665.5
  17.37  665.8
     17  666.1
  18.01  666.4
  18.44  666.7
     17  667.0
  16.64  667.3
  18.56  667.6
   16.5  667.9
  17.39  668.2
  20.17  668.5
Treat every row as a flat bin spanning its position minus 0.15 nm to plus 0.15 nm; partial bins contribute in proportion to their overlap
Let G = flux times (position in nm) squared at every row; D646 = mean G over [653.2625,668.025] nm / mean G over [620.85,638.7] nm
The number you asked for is 1.2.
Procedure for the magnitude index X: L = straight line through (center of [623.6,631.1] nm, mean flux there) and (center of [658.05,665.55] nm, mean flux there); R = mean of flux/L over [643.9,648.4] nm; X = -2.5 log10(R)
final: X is 0.022 mag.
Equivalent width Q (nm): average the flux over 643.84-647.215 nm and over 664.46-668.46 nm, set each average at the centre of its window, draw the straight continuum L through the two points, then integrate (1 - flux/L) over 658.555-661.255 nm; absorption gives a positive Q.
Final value -0.18 nm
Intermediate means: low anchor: 17.2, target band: 18.4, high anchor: 17.3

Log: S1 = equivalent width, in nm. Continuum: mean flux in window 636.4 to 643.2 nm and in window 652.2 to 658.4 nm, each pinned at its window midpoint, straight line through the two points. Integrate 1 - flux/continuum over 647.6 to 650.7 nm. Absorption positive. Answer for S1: 0.12 nm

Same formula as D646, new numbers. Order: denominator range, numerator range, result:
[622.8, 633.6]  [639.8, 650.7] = 1.10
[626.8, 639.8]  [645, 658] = 1.12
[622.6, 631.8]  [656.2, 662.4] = 1.26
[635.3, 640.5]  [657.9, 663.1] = 1.17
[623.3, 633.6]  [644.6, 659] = 1.18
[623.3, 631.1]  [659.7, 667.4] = 1.16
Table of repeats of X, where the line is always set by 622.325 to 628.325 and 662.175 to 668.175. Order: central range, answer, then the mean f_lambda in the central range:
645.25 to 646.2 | 0.06 mag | 16.1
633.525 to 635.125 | -0.04 mag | 17.6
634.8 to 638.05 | -0.02 mag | 17.3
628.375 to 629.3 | 0.03 mag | 16.5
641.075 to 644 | -0.07 mag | 18.2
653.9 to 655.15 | -0.08 mag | 18.5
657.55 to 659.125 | -0.22 mag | 21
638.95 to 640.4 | -0.04 mag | 17.7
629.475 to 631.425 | -0.03 mag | 17.4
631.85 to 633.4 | -0.06 mag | 17.9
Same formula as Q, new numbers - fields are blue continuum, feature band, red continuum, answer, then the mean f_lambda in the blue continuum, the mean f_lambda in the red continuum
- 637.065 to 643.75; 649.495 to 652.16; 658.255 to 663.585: 0.07 nm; 17.9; 18.6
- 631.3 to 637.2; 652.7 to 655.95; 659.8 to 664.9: -0.19 nm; 17.4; 17.8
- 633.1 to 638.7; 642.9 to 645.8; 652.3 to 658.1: 0.13 nm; 17.4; 19.5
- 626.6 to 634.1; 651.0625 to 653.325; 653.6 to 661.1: 0.16 nm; 17.3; 19.7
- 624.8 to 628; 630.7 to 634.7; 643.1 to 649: -0.09 nm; 17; 17.7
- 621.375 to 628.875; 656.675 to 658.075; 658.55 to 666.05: 0.01 nm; 16.8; 17.8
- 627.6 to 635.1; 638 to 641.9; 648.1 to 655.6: -0.02 nm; 17.3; 18.3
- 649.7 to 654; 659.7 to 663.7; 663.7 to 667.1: -0.16 nm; 18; 17.1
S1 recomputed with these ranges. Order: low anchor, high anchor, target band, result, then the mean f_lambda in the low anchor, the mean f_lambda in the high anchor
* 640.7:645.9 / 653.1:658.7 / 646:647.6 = 0.10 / 17.8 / 20.3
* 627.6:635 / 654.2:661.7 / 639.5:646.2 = 0.23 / 17.3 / 19.7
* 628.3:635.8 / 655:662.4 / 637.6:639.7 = 0.03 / 17.4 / 19.7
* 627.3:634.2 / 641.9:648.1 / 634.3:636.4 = -0.02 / 17.3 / 17.5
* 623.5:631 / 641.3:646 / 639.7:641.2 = -0.01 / 17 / 17.7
